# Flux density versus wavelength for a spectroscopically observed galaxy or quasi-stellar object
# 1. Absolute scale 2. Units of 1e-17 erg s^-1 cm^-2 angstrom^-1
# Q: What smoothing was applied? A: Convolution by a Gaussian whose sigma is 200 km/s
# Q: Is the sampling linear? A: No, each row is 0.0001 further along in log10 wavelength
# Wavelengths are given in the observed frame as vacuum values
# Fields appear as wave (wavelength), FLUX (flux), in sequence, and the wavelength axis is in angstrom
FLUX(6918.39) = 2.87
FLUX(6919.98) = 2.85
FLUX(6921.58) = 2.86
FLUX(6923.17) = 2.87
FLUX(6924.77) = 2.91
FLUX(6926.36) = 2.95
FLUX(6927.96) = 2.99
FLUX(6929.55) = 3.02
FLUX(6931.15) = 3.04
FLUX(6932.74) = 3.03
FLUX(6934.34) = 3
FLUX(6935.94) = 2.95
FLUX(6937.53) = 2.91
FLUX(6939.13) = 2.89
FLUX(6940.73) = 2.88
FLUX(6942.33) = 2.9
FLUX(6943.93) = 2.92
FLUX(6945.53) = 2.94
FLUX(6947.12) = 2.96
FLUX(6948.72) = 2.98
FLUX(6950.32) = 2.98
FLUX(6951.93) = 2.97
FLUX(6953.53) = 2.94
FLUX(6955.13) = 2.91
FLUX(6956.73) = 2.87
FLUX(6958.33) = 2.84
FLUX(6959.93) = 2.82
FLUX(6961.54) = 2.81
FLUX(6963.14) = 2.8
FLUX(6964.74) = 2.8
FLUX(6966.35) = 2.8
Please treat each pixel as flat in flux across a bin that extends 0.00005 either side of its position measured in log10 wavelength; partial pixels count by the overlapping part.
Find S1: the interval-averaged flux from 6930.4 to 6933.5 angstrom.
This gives 3.04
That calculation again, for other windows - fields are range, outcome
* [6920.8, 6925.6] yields 2.88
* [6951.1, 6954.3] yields 2.95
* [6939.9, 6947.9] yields 2.92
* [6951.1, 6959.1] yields 2.91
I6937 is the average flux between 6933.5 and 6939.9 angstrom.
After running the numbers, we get 2.94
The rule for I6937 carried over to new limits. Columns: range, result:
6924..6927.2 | 2.93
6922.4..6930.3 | 2.95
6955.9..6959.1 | 2.86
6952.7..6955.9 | 2.93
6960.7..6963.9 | 2.8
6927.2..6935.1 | 3.02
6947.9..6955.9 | 2.95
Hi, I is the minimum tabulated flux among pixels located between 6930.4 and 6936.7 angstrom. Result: 2.95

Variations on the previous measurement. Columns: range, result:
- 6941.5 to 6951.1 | 2.9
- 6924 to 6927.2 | 2.91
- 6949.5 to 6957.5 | 2.87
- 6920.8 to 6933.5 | 2.86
